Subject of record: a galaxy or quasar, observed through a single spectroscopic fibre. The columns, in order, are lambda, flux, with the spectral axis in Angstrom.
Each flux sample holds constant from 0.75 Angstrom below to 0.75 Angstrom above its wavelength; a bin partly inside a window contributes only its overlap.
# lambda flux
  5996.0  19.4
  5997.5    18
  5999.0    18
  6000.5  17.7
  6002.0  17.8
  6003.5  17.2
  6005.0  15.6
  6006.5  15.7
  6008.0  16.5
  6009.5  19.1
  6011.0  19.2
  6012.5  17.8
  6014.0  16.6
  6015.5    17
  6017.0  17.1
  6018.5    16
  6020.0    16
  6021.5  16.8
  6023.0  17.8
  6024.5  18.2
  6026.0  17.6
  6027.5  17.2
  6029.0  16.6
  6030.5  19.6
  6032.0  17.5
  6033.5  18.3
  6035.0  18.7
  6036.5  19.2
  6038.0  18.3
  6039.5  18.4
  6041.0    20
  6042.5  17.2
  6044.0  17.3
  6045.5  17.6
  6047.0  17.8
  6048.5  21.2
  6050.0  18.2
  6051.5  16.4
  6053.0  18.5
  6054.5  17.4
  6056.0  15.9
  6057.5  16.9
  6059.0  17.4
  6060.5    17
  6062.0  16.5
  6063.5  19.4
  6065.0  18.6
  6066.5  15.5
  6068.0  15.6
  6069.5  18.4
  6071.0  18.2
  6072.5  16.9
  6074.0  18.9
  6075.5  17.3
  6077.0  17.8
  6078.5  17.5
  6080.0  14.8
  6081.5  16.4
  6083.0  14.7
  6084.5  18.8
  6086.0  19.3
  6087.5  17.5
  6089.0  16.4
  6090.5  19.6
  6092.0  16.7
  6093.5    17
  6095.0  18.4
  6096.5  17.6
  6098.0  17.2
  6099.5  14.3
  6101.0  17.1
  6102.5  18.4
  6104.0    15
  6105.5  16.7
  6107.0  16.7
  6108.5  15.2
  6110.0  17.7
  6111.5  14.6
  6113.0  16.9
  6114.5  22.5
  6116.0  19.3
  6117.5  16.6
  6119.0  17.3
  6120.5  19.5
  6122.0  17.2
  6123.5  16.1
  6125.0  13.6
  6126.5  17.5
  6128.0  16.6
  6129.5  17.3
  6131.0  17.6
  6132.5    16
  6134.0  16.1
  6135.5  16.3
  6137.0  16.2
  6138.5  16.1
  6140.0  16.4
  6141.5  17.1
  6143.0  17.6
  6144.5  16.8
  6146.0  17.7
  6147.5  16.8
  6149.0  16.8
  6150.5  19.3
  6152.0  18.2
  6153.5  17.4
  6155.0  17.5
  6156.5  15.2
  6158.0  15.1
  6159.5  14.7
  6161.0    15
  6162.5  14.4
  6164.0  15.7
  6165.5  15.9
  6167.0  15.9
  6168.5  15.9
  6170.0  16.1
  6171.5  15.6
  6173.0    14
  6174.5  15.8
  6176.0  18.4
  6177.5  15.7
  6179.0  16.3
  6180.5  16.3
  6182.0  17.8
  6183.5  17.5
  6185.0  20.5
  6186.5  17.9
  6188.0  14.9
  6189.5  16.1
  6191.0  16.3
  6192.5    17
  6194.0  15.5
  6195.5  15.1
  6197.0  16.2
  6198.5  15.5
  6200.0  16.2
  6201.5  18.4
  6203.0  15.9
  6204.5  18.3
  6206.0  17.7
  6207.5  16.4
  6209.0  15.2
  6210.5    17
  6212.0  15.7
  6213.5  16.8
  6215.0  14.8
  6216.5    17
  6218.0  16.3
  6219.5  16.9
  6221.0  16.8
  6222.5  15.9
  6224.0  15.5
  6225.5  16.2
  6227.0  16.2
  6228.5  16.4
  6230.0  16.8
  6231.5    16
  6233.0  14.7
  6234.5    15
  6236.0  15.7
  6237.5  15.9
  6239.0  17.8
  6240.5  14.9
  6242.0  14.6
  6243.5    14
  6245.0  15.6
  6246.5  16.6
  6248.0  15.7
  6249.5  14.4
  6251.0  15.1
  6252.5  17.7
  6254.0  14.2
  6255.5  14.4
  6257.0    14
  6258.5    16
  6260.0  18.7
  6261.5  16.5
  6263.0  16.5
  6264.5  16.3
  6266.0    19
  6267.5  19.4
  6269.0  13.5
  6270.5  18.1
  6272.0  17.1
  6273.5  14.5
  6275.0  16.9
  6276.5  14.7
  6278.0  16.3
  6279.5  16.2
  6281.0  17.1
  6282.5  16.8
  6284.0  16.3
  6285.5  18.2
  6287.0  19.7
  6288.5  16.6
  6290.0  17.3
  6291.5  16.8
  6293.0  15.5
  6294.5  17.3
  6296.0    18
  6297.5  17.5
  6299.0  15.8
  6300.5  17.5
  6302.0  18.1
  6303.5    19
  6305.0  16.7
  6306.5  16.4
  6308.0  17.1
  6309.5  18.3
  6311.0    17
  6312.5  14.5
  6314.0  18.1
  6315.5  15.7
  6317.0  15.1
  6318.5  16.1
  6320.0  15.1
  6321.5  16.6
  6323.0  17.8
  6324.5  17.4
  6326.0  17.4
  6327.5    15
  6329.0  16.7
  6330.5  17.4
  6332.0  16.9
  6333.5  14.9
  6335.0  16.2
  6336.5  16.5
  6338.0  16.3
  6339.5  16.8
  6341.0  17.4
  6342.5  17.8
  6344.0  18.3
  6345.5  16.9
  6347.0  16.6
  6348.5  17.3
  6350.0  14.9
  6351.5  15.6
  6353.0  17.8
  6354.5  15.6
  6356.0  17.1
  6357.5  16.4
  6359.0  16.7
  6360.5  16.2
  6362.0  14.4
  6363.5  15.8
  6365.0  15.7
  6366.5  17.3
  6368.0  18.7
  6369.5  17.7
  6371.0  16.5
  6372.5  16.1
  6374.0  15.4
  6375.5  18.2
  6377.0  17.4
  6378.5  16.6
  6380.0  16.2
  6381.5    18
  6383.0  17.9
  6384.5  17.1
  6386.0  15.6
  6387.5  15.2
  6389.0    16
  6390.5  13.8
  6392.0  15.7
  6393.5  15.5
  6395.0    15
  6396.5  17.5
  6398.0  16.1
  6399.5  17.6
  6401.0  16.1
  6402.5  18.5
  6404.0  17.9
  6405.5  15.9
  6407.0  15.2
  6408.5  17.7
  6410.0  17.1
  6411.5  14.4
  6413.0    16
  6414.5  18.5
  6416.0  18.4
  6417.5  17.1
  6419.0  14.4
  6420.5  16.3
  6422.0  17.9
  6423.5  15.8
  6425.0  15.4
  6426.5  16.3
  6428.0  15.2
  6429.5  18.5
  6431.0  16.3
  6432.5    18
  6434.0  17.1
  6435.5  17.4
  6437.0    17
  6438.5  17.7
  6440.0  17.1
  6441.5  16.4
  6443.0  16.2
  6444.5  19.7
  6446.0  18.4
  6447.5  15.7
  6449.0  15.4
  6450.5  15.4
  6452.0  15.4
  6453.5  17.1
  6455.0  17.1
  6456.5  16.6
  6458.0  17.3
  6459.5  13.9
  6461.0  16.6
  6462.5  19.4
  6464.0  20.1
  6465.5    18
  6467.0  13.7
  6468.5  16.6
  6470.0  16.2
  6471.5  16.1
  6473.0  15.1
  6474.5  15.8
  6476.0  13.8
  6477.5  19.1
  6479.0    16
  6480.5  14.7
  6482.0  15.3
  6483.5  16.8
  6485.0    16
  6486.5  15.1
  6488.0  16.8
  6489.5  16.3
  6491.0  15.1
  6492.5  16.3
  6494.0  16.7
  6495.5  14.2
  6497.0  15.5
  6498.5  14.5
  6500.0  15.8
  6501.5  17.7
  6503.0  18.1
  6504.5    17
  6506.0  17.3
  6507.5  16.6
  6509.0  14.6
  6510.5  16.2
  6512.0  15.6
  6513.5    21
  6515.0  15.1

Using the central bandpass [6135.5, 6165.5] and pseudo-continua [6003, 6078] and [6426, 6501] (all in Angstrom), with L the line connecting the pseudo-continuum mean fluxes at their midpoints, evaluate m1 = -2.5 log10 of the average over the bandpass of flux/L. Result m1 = 0.05 mag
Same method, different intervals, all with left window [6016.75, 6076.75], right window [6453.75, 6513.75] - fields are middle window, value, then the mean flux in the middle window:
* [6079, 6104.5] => 0.03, 17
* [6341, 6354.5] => -0.01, 16.9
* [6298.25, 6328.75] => 0.01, 16.7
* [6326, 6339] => 0.03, 16.3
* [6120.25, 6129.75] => 0.05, 16.7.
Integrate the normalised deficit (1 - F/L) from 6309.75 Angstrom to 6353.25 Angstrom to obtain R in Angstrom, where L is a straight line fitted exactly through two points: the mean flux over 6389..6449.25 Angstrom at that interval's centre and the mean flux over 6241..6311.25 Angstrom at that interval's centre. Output 0.1 Angstrom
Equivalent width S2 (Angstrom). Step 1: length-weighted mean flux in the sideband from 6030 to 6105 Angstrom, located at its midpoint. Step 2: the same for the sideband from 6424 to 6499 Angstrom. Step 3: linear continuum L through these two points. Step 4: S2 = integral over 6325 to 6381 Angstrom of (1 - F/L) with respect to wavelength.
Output 0.35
